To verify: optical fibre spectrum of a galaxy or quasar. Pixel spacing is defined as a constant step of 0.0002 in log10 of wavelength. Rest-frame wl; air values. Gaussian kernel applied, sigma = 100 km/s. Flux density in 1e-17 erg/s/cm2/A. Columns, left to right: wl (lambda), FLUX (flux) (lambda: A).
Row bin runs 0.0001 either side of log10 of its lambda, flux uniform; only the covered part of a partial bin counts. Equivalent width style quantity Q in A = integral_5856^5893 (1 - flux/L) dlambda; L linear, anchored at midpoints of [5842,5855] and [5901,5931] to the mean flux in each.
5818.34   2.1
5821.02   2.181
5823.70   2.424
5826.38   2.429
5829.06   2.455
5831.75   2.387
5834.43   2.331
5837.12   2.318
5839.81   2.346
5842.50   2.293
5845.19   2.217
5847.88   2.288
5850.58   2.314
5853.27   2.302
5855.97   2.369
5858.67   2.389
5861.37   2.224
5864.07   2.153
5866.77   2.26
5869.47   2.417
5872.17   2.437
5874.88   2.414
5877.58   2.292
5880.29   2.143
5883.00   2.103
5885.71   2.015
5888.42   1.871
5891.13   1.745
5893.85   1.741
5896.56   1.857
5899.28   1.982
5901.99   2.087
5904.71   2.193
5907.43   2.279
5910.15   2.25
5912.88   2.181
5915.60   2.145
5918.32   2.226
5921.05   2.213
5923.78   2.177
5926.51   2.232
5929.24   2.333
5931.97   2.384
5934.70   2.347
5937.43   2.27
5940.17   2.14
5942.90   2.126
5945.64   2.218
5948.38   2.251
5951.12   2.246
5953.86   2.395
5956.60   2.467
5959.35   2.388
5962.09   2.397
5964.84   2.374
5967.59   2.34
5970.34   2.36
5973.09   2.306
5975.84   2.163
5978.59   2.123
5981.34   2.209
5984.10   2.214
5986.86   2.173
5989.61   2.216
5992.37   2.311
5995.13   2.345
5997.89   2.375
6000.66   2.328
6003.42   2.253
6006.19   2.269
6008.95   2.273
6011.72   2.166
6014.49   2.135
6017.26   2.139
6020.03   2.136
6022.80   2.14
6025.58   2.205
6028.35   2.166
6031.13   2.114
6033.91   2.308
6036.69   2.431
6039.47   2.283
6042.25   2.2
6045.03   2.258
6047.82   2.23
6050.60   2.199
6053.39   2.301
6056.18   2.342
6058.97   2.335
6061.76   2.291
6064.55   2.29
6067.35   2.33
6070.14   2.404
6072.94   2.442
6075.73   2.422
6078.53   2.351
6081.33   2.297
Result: 1.1 A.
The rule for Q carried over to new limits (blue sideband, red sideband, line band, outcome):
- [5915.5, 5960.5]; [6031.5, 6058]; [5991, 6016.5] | 0.1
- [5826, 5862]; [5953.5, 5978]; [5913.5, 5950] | 1.7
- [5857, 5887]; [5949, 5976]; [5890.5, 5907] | 2.3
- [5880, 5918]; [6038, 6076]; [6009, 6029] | 0.7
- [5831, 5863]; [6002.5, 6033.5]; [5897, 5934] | 1.0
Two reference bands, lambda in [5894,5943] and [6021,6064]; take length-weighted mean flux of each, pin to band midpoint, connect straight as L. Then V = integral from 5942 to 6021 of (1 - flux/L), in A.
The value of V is -1.75 A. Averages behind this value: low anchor 2.18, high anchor 2.25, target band 2.27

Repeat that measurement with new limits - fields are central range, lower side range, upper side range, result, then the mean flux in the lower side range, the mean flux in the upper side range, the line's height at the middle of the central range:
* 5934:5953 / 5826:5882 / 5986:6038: 0.4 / 2.32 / 2.24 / 2.27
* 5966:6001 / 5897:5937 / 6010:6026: -1.5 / 2.21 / 2.15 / 2.17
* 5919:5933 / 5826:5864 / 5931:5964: 0.3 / 2.32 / 2.3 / 2.31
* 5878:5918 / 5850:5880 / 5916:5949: 4.0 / 2.32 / 2.24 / 2.28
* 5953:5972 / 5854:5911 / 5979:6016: -1.4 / 2.15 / 2.25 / 2.22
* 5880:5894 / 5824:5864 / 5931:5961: 2.3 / 2.33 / 2.29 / 2.31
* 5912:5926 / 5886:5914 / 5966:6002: -0.8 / 2.02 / 2.27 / 2.07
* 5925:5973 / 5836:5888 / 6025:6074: -0.7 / 2.27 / 2.29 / 2.28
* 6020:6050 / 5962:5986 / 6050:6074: 1.1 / 2.27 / 2.33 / 2.31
